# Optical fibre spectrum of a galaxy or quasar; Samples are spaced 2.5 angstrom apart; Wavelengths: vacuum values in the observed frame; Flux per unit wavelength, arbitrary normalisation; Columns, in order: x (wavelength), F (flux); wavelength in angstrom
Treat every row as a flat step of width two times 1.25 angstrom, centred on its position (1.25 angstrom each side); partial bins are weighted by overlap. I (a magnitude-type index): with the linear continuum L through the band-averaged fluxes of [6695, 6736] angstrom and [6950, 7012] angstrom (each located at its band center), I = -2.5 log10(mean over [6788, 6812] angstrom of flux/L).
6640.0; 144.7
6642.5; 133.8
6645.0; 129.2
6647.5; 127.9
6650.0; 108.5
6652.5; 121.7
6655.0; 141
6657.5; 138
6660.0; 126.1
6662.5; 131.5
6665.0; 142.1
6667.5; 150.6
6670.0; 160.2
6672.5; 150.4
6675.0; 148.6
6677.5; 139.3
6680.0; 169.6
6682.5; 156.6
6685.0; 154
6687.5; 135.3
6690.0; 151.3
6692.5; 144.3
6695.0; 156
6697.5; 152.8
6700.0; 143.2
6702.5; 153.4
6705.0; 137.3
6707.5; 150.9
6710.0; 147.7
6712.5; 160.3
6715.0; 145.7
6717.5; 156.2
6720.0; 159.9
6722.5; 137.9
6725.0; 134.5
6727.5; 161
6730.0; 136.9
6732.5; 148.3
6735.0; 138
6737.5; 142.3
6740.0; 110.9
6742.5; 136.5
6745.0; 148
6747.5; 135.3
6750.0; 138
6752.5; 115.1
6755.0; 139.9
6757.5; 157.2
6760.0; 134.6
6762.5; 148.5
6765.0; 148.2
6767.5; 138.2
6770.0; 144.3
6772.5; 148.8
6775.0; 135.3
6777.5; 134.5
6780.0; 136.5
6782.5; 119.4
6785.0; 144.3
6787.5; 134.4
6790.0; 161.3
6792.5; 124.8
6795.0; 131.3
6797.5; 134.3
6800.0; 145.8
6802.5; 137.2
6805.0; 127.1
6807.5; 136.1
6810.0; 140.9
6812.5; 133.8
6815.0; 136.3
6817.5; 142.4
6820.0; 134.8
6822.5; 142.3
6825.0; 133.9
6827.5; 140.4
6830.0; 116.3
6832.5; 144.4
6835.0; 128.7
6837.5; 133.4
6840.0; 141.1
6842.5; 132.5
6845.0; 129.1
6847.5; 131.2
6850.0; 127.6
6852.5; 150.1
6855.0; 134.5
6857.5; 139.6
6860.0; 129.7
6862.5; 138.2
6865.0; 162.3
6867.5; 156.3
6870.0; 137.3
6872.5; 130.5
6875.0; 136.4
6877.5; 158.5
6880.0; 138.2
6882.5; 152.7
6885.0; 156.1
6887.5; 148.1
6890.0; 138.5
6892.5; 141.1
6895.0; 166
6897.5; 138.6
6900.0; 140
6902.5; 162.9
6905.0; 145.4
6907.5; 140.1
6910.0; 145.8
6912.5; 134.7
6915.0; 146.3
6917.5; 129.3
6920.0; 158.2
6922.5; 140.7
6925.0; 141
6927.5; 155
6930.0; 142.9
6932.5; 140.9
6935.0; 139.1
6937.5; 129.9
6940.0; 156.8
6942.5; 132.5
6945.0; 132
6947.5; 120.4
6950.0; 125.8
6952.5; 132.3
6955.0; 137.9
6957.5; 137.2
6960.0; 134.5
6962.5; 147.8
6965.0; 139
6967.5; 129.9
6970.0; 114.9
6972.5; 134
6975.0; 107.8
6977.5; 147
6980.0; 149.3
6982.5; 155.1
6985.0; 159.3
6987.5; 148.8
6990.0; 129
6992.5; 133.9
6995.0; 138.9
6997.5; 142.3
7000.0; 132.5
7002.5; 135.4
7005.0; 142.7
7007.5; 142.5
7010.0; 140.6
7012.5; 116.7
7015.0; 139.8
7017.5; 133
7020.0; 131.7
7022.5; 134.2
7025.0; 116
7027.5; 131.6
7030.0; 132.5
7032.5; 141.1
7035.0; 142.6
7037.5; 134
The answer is 0.06 mag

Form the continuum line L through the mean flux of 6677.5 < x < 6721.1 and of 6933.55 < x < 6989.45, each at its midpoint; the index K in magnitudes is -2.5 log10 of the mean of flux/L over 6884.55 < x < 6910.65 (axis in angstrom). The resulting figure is -0.053 mag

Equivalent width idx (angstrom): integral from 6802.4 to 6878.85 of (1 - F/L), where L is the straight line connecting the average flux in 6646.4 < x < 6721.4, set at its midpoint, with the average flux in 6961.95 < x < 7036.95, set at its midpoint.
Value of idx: 1.78 angstrom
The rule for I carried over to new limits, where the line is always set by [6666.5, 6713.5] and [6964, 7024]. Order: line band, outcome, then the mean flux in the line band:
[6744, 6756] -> 0.10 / 135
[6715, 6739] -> 0.02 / 146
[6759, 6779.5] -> 0.04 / 141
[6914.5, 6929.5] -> -0.04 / 145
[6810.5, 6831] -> 0.07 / 135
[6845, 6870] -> 0.02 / 140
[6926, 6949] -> 0.00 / 139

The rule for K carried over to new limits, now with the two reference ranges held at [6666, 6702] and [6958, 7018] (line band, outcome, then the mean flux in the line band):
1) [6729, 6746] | 0.09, 137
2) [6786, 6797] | 0.06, 138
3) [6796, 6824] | 0.06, 137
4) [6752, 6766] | 0.04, 142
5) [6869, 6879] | 0.01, 141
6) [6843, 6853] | 0.08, 133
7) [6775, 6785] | 0.11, 133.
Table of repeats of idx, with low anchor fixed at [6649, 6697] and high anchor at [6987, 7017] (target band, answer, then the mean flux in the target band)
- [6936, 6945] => 0.0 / 139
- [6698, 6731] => -1.3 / 148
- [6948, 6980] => 1.1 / 133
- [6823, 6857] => 1.4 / 134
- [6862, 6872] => -0.6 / 148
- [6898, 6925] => -1.1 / 144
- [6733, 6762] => 1.1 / 137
